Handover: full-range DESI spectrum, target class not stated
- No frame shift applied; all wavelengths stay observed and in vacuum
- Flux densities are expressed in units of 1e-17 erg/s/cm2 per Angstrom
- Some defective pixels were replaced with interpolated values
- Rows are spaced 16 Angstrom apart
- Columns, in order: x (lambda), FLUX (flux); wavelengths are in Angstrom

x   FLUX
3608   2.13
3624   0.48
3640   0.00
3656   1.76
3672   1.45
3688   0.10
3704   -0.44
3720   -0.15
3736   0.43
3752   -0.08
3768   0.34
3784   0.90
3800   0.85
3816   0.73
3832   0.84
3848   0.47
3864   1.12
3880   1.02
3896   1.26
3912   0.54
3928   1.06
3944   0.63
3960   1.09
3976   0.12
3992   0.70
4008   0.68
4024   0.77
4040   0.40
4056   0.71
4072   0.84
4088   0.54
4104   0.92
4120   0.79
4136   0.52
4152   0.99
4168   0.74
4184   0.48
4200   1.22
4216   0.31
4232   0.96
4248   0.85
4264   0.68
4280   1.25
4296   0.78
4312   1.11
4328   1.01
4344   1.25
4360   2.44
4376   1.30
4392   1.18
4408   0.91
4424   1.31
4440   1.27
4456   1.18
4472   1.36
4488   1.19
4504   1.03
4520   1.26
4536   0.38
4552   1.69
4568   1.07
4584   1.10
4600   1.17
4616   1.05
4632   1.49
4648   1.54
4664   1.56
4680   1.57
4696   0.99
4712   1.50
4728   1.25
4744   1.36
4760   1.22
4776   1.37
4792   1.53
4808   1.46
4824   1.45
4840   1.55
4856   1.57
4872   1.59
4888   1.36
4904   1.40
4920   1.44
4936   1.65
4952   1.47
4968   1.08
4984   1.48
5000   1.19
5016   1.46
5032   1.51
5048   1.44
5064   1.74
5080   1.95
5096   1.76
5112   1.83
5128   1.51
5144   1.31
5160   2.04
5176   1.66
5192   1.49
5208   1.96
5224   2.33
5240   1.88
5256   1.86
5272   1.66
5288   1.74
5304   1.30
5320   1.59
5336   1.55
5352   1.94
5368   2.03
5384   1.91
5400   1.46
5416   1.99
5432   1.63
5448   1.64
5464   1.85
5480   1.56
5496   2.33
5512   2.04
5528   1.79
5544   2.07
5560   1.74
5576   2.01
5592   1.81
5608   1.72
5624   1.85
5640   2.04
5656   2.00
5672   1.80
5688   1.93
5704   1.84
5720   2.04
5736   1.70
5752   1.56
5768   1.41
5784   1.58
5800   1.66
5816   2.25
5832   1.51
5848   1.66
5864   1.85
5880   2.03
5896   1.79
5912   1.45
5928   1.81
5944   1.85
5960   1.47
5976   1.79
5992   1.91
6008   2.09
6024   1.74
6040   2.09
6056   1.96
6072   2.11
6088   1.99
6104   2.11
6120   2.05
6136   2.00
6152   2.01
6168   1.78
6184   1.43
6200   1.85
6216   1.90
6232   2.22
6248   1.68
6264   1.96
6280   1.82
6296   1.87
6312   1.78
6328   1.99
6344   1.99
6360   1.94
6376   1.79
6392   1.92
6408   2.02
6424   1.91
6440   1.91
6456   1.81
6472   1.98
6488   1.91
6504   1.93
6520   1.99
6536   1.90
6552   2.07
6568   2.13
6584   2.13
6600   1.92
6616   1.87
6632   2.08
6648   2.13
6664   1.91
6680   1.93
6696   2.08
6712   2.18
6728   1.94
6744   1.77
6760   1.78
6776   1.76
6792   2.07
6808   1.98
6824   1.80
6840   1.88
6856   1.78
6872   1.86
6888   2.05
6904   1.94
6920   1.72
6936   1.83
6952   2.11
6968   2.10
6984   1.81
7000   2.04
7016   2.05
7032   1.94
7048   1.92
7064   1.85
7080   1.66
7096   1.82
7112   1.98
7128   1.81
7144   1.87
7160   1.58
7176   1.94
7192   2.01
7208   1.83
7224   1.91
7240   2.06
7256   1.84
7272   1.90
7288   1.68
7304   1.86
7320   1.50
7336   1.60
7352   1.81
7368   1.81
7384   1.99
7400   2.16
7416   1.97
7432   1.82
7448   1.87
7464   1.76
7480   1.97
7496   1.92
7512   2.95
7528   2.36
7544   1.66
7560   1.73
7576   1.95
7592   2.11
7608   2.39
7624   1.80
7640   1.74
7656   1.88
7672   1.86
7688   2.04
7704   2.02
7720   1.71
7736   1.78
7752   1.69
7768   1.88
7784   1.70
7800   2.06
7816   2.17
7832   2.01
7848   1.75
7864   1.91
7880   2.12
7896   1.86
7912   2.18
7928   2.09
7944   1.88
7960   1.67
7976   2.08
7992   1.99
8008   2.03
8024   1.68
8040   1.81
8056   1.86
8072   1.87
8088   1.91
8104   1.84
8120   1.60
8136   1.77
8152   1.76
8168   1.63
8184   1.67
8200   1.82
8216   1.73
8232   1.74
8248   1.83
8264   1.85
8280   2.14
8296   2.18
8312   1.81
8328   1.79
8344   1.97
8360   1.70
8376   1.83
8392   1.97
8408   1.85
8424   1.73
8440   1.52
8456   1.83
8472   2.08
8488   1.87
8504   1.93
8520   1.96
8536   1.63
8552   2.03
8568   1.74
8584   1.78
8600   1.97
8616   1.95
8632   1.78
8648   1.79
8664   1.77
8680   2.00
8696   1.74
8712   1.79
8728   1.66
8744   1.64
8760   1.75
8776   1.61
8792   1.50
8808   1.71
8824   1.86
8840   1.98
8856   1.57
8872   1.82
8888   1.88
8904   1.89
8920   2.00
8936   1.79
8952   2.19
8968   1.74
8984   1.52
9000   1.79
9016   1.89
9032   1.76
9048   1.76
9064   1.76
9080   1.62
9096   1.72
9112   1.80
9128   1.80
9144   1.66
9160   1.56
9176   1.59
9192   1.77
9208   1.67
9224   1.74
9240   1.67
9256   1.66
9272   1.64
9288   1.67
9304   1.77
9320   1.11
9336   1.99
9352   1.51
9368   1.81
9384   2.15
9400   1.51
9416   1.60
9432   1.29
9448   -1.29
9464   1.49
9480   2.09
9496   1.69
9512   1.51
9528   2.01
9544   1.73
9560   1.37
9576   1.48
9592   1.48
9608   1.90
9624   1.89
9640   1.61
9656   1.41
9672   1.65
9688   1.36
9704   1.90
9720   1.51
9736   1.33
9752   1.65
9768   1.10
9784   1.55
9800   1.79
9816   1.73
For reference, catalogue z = 0.144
